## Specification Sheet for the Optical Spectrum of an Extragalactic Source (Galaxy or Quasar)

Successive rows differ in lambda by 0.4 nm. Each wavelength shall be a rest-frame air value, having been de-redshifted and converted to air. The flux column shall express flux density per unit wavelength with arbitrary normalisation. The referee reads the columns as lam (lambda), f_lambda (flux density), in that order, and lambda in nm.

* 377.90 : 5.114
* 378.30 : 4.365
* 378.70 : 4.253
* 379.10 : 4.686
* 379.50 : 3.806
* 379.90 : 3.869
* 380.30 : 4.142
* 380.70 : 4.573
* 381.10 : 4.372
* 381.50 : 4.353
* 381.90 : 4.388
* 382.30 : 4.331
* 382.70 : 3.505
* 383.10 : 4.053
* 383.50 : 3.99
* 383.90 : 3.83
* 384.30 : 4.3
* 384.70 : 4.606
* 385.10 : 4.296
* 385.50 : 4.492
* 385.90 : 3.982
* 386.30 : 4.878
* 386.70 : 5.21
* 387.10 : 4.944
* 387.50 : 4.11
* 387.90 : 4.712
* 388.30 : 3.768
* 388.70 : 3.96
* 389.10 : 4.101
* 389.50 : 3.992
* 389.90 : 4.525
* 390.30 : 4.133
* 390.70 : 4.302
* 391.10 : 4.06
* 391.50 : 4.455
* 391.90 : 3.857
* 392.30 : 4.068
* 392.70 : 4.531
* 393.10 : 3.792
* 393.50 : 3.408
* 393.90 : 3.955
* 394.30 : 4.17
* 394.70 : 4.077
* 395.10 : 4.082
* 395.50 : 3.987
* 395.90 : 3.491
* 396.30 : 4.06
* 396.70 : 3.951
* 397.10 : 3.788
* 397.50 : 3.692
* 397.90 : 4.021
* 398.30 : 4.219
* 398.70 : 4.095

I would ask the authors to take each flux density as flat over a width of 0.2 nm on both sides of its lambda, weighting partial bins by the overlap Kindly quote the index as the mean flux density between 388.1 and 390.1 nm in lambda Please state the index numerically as 4.07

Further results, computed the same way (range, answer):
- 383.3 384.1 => 3.91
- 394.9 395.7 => 4.03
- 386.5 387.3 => 5.08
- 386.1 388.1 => 4.77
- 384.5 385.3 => 4.45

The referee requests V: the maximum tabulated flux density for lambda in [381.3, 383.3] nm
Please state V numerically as 4.388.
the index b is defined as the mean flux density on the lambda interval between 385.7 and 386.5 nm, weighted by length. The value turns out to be 4.43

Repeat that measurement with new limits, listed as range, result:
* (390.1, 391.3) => 4.16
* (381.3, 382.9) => 4.14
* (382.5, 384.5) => 3.94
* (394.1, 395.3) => 4.11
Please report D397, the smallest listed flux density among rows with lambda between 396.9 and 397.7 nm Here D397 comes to 3.692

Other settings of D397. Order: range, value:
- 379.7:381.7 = 3.869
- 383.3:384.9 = 3.83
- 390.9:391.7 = 4.06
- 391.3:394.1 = 3.408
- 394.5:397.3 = 3.491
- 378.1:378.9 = 4.253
